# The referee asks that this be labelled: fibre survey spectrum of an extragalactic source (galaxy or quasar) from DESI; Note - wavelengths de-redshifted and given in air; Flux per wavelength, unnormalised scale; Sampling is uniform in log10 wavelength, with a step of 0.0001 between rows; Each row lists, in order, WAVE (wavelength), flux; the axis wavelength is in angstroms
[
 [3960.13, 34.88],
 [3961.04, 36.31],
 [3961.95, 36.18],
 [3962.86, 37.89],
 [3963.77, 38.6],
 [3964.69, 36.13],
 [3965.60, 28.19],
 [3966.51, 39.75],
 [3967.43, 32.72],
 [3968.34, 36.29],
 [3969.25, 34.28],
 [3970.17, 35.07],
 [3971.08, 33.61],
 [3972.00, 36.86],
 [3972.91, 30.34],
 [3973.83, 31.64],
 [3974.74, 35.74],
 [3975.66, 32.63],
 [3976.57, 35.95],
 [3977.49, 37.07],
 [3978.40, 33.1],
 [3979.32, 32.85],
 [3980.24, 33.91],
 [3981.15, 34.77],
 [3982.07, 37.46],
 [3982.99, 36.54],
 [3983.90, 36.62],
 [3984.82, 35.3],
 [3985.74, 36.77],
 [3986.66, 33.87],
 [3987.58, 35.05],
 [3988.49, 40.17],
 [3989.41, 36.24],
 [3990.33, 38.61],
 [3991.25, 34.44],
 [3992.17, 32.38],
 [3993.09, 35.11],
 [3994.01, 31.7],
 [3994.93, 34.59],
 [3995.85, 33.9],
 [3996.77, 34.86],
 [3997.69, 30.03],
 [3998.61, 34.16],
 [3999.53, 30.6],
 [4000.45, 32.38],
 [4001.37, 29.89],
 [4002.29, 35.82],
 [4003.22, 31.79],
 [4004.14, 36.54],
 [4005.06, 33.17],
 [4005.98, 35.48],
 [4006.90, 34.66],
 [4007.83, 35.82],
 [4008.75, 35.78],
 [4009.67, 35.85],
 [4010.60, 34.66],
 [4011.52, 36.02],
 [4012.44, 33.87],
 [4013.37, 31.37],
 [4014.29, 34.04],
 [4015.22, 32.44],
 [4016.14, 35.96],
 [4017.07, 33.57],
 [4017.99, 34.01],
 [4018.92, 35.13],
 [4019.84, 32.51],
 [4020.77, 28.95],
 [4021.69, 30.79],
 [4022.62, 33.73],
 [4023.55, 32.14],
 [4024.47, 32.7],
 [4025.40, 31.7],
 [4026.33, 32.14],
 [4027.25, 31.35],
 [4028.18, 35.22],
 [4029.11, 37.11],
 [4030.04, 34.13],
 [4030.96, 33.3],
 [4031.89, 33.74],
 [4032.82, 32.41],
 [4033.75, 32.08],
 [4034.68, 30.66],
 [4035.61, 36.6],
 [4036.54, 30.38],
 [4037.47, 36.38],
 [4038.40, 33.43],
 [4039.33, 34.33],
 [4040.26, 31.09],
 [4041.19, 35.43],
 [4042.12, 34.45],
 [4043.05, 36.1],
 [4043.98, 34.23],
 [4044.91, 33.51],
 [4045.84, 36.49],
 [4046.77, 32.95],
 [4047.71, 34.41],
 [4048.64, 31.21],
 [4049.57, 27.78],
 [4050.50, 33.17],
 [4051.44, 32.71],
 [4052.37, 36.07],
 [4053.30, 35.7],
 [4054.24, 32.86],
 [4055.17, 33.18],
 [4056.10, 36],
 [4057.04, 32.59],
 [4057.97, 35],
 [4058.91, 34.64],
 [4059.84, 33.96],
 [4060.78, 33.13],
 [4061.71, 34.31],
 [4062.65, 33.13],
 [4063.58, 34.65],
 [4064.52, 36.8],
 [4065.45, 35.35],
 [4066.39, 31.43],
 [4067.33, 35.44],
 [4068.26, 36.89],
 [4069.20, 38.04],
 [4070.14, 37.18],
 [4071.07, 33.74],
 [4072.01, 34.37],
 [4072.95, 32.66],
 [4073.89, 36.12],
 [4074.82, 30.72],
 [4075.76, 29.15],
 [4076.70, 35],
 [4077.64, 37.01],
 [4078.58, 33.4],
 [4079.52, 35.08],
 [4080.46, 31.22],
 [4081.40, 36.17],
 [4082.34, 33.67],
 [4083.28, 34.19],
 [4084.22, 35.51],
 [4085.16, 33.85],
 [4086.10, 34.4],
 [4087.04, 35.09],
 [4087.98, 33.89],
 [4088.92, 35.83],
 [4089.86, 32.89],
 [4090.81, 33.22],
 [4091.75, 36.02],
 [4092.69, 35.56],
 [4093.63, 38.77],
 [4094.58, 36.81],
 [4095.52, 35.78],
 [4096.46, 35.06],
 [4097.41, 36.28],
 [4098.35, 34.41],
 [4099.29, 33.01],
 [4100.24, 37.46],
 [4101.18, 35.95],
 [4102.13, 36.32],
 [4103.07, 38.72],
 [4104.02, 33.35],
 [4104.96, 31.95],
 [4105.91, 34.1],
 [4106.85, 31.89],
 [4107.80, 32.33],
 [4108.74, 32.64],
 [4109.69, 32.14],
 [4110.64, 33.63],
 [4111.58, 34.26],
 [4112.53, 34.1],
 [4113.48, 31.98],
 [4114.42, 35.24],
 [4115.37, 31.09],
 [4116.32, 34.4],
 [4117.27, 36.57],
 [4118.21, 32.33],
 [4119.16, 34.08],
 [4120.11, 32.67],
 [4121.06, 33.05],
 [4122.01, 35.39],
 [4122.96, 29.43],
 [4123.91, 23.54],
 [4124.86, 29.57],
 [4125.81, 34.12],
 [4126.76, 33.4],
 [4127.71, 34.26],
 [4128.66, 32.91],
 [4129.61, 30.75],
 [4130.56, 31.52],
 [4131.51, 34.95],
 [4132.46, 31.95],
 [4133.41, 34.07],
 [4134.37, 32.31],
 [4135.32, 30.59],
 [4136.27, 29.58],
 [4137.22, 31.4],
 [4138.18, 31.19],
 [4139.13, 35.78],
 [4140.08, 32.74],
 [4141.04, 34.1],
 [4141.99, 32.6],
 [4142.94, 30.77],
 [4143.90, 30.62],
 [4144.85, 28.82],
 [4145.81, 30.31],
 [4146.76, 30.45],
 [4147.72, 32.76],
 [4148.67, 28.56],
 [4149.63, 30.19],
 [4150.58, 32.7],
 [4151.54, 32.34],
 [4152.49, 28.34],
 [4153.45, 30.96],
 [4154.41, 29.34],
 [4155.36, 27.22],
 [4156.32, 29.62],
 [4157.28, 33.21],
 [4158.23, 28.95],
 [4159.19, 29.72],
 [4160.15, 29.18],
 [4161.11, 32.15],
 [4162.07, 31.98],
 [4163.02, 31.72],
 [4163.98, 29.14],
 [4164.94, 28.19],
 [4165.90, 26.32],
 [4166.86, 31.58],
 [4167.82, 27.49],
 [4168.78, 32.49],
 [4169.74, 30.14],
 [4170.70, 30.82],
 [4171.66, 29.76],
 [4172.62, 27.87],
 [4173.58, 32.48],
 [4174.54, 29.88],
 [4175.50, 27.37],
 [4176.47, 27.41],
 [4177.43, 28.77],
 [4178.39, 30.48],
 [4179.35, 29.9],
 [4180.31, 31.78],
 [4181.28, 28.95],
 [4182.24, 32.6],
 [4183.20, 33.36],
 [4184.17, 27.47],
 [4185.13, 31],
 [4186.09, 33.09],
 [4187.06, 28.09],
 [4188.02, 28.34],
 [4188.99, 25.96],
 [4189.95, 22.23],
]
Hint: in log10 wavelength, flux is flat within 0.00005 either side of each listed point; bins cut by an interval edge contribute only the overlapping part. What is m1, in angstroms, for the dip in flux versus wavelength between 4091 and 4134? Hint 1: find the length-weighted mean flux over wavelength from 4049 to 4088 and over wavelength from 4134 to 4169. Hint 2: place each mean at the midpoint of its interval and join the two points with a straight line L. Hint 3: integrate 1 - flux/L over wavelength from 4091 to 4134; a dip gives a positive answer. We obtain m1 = -1.9 angstroms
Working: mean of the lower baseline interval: 34.2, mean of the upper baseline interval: 30.7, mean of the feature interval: 33.7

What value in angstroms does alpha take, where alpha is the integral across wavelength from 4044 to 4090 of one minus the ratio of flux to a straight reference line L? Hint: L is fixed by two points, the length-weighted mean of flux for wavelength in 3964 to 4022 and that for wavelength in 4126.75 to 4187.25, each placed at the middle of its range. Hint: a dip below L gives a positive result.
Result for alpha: -2.0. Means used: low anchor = 34.3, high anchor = 30.8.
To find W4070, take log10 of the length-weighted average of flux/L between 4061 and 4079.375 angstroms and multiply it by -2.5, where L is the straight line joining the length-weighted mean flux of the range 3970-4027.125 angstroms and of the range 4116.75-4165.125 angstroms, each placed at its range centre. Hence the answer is -0.06 mag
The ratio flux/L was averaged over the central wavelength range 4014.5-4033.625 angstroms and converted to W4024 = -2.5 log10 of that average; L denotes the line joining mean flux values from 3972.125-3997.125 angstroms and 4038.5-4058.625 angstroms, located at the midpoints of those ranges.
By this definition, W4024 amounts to 0.03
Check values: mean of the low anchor 34.9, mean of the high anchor 33.8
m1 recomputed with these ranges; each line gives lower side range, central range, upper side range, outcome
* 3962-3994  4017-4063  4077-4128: 1.5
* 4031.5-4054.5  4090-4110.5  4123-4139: -1.6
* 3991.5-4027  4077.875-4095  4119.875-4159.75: -1.4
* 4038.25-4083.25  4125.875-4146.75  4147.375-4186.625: -0.5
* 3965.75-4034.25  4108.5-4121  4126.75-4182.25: -0.7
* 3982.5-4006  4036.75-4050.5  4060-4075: 0.4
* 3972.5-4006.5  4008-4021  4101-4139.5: 0.0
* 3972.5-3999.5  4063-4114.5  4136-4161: -3.7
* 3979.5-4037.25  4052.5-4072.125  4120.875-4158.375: -1.1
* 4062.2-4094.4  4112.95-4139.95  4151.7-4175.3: -0.4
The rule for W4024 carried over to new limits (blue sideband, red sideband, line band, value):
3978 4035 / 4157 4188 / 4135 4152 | -0.02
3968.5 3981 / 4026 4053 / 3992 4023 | 0.01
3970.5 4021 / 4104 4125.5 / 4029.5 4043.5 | 0.00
